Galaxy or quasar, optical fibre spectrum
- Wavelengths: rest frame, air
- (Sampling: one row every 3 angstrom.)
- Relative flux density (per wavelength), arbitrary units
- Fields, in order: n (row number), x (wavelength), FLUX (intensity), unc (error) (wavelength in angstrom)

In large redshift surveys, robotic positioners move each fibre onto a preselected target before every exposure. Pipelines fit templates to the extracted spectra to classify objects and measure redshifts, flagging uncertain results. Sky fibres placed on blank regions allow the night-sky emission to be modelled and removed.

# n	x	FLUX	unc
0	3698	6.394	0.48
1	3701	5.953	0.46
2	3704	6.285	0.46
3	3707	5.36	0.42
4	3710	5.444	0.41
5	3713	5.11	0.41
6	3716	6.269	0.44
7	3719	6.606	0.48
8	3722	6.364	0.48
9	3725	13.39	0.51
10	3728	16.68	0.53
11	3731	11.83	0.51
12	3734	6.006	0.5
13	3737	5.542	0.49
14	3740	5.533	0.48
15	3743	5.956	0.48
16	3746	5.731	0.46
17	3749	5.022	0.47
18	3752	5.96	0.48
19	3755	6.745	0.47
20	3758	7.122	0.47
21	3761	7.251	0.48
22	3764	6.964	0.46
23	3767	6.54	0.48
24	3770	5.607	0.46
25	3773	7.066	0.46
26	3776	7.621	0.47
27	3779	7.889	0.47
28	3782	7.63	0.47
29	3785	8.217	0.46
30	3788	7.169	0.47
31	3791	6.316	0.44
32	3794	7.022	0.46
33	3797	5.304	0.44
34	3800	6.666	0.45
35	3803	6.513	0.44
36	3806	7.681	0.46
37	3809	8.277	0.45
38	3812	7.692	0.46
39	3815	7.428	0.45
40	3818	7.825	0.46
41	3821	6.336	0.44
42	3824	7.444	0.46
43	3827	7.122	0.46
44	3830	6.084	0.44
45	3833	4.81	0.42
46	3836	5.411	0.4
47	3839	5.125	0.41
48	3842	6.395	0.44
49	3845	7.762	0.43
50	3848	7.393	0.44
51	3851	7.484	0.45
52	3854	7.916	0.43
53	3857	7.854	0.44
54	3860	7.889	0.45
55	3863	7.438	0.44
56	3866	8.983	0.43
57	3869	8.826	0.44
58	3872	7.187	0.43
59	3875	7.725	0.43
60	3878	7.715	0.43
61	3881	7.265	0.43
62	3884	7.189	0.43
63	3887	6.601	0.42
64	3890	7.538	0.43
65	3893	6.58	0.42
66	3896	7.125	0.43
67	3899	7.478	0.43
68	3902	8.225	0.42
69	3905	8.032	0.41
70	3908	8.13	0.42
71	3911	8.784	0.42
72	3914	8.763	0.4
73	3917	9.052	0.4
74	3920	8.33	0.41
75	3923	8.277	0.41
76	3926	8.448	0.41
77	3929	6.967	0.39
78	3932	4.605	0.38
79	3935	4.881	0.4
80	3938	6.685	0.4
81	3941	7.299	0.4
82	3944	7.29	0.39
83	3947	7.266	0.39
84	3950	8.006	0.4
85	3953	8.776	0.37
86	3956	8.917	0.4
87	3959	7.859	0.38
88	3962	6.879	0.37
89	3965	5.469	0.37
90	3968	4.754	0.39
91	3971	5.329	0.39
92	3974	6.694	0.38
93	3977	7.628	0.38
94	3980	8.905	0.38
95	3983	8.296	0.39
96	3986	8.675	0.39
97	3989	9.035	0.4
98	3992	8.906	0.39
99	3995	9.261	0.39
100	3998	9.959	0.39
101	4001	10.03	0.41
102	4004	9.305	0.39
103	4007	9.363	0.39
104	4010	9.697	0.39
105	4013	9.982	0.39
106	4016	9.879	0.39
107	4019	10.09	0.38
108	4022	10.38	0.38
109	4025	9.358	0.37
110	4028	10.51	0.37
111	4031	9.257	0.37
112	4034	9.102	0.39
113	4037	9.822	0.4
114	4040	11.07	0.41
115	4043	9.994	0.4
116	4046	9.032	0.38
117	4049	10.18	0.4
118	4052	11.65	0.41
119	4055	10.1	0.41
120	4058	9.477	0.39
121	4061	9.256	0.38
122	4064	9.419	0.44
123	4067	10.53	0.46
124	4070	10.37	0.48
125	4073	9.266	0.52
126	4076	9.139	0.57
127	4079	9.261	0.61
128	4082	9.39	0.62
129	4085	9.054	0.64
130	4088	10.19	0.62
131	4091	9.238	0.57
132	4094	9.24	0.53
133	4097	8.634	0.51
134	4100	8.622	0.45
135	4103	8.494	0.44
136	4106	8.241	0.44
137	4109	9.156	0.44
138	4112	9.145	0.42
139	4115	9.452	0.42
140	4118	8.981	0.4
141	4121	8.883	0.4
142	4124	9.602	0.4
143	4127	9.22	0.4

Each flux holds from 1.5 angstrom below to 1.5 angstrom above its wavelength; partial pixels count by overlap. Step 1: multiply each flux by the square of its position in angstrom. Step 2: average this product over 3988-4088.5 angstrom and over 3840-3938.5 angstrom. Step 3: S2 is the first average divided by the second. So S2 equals 1.39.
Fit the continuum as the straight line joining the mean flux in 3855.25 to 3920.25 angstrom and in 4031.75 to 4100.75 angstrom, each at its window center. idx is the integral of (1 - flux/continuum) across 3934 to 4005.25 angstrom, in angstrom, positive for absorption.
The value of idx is 7.6 angstrom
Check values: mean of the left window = 7.84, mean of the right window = 9.66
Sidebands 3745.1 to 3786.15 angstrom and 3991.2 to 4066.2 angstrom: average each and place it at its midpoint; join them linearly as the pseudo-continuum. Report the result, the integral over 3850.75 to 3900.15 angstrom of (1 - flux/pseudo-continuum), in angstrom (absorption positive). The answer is 2.94 angstrom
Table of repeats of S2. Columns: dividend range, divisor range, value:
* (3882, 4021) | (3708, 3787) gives 1.21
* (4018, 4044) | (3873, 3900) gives 1.48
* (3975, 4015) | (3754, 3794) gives 1.44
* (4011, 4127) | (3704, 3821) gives 1.56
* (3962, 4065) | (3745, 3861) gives 1.47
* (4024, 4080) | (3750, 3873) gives 1.57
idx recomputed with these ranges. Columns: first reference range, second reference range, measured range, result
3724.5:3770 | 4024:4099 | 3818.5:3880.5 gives 8.3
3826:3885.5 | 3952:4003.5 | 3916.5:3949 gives 2.3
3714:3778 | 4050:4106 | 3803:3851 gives 6.4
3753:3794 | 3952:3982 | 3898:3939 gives -3.1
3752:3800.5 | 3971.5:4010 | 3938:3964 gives 2.3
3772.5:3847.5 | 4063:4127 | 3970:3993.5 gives 1.0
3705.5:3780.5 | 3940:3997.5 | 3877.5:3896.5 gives 1.0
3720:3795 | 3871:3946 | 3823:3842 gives 3.7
